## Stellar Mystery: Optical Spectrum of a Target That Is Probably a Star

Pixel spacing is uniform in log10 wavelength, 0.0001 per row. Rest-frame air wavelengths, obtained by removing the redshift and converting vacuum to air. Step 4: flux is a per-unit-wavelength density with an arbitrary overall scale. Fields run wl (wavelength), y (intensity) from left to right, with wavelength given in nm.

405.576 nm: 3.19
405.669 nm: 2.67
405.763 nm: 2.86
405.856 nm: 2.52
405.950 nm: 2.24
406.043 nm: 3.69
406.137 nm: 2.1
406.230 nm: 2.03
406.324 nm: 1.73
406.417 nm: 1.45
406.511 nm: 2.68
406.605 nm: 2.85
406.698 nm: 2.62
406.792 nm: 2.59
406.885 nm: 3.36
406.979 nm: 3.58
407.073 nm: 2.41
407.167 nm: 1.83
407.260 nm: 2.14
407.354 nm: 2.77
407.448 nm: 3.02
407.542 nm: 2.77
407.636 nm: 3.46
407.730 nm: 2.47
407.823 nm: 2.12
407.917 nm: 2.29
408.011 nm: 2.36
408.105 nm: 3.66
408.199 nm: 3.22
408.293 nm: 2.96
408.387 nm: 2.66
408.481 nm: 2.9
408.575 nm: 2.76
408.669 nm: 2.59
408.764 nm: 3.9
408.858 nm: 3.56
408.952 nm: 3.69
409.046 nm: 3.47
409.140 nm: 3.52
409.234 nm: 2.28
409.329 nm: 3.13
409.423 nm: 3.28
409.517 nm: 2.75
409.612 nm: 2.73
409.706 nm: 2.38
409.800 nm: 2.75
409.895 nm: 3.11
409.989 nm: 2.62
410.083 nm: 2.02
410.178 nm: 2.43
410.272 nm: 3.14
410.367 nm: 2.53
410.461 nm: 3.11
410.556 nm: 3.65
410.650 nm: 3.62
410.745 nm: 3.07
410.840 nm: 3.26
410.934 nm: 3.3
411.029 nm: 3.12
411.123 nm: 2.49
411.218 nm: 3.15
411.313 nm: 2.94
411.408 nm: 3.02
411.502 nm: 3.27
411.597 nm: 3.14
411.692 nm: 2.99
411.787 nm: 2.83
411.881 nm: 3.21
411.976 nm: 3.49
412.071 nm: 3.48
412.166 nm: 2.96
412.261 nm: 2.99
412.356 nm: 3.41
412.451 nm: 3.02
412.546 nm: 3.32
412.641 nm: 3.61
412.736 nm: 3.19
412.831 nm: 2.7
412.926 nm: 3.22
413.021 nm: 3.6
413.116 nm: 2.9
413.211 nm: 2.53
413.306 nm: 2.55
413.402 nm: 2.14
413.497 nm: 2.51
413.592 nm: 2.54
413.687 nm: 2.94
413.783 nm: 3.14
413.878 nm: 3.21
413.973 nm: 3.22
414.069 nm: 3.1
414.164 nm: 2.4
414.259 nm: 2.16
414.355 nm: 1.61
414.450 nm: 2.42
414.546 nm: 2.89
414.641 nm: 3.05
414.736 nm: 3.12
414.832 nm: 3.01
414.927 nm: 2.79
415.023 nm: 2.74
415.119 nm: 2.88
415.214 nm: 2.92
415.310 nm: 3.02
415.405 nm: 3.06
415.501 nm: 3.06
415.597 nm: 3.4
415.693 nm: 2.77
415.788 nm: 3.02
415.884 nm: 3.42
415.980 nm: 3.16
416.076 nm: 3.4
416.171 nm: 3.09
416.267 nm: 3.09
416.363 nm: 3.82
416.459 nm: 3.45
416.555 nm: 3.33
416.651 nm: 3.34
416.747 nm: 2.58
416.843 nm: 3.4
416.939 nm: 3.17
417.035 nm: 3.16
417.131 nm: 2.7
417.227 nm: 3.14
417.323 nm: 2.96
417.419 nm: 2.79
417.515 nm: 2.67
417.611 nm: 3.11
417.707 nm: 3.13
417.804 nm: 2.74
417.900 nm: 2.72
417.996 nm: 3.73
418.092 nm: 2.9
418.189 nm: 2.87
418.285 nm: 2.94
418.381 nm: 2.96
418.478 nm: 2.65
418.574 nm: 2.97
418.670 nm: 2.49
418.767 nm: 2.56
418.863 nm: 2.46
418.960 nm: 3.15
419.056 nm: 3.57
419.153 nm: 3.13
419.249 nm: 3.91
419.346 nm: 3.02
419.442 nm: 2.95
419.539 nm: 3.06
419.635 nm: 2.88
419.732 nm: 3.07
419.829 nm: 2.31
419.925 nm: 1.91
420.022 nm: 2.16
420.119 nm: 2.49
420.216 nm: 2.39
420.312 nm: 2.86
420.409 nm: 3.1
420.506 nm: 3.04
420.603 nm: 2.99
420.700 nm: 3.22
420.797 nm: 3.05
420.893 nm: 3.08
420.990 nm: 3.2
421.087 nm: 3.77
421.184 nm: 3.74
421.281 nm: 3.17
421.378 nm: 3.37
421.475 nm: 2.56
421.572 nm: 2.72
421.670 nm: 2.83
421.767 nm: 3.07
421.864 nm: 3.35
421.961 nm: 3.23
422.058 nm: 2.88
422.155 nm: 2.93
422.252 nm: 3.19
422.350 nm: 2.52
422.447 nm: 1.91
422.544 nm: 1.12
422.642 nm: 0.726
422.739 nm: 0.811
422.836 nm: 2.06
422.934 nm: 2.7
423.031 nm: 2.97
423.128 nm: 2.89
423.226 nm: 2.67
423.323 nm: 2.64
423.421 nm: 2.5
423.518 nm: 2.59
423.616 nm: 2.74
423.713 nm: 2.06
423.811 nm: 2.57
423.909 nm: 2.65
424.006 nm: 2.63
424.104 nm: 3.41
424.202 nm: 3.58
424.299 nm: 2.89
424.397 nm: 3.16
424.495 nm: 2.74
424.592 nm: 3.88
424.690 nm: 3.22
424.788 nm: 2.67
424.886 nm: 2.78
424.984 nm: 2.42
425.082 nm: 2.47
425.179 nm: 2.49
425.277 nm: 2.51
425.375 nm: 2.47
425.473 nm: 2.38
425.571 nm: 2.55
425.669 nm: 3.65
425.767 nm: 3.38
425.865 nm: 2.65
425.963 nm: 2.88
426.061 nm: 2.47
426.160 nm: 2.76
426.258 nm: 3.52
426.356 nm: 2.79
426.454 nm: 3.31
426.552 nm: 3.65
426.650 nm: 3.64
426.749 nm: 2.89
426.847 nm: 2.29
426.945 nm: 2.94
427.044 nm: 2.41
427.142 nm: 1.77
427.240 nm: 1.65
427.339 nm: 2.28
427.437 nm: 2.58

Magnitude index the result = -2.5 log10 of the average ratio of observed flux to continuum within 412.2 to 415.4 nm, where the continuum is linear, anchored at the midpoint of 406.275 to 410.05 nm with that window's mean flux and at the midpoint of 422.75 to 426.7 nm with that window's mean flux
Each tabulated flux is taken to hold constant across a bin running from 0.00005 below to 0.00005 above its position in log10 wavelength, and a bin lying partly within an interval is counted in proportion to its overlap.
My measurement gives -0.02 mag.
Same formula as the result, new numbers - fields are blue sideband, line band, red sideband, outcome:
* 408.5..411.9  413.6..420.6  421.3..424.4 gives -0.053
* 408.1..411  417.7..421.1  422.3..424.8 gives -0.088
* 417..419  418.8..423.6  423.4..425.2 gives 0.033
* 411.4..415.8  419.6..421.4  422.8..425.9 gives -0.034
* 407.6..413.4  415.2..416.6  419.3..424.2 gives -0.120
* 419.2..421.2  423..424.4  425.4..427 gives 0.069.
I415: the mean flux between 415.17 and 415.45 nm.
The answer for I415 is 3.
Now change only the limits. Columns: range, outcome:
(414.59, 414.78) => 3.1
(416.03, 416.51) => 3.37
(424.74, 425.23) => 2.57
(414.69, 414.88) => 3.06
